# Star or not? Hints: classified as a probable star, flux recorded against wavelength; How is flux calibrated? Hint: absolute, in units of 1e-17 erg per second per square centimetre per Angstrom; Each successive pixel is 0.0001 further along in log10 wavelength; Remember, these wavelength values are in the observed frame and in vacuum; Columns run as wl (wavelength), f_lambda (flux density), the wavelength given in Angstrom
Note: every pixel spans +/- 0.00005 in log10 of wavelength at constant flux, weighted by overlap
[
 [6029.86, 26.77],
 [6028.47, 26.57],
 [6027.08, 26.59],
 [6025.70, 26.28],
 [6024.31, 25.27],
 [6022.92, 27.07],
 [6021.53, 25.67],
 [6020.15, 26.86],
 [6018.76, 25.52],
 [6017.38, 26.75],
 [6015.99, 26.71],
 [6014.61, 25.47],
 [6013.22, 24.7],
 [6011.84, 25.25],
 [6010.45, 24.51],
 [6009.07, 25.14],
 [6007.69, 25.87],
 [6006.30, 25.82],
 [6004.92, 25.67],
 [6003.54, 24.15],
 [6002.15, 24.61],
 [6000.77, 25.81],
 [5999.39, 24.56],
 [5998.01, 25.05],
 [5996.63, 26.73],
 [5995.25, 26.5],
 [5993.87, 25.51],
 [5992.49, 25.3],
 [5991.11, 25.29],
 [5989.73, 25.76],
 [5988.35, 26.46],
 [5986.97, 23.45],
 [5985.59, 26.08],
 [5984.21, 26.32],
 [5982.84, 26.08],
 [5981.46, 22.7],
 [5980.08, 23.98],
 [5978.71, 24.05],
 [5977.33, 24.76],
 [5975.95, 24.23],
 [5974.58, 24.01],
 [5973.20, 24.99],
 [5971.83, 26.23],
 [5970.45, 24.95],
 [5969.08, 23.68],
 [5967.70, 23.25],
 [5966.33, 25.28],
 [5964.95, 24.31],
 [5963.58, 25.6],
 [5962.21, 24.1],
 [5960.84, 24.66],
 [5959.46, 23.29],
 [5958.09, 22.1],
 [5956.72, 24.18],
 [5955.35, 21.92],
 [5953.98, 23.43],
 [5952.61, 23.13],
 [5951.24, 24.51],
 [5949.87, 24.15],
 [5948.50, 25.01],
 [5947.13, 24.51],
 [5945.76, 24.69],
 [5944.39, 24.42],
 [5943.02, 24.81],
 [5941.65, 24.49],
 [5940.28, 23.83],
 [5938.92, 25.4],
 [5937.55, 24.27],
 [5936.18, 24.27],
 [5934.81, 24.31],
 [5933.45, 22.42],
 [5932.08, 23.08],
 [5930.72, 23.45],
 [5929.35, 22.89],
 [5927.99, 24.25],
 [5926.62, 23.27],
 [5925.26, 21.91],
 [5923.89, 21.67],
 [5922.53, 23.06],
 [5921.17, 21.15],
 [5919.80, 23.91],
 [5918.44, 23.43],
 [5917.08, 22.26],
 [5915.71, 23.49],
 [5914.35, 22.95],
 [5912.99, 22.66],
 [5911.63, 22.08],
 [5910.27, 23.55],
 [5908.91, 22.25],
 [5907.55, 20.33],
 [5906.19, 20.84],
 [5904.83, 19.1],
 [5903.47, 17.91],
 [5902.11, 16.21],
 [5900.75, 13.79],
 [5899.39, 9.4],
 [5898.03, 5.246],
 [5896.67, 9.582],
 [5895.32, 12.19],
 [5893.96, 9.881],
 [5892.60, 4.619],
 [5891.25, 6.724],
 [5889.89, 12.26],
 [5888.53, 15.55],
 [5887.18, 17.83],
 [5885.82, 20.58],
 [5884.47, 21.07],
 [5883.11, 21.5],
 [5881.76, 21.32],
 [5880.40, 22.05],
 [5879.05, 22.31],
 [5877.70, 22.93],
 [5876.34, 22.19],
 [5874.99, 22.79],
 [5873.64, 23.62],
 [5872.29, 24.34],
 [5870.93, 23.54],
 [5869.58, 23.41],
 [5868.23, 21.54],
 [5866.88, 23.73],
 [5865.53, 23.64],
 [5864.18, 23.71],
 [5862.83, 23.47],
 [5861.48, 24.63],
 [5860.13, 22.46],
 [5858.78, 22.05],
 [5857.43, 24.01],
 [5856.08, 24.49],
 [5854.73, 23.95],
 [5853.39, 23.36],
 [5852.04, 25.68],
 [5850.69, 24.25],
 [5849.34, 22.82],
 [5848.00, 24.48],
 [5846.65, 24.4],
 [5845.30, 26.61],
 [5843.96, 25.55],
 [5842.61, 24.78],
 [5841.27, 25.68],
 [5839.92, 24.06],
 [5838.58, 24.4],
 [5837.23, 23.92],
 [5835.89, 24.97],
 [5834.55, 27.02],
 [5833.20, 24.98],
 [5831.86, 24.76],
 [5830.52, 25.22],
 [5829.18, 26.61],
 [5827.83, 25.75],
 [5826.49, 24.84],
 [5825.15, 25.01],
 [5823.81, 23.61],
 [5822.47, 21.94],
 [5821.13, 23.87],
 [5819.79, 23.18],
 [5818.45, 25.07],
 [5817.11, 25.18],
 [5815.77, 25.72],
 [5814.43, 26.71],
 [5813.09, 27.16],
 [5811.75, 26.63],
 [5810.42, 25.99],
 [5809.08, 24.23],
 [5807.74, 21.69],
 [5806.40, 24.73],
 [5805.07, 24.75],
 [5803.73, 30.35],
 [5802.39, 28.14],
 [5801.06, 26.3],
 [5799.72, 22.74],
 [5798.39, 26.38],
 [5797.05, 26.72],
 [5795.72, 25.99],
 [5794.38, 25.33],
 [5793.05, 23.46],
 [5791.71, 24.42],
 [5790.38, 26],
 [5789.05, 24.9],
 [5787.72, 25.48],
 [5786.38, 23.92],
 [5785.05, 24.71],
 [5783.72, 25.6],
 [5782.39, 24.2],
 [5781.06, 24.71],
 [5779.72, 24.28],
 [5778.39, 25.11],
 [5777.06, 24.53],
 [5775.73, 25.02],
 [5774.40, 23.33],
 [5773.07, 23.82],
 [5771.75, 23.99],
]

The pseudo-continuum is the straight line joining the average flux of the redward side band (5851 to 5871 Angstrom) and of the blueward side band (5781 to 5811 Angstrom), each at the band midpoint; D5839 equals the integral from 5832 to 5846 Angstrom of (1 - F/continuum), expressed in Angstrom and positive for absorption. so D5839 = -0.6 Angstrom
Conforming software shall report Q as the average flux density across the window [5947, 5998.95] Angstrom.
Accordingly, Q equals 24.6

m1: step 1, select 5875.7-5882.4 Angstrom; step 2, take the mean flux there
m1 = 22.1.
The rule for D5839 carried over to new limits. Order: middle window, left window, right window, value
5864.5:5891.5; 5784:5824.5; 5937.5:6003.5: 4.4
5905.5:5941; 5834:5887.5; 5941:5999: 1.7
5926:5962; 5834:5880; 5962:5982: 0.6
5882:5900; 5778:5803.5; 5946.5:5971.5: 8.5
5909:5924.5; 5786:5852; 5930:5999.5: 1.2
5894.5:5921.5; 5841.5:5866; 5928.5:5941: 6.1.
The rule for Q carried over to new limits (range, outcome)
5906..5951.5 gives 23.4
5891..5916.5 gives 16.1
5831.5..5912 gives 20.8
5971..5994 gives 25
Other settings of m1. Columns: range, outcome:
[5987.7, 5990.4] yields 26.1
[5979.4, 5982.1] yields 23.3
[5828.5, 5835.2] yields 25.7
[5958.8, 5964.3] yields 24.4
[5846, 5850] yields 23.9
